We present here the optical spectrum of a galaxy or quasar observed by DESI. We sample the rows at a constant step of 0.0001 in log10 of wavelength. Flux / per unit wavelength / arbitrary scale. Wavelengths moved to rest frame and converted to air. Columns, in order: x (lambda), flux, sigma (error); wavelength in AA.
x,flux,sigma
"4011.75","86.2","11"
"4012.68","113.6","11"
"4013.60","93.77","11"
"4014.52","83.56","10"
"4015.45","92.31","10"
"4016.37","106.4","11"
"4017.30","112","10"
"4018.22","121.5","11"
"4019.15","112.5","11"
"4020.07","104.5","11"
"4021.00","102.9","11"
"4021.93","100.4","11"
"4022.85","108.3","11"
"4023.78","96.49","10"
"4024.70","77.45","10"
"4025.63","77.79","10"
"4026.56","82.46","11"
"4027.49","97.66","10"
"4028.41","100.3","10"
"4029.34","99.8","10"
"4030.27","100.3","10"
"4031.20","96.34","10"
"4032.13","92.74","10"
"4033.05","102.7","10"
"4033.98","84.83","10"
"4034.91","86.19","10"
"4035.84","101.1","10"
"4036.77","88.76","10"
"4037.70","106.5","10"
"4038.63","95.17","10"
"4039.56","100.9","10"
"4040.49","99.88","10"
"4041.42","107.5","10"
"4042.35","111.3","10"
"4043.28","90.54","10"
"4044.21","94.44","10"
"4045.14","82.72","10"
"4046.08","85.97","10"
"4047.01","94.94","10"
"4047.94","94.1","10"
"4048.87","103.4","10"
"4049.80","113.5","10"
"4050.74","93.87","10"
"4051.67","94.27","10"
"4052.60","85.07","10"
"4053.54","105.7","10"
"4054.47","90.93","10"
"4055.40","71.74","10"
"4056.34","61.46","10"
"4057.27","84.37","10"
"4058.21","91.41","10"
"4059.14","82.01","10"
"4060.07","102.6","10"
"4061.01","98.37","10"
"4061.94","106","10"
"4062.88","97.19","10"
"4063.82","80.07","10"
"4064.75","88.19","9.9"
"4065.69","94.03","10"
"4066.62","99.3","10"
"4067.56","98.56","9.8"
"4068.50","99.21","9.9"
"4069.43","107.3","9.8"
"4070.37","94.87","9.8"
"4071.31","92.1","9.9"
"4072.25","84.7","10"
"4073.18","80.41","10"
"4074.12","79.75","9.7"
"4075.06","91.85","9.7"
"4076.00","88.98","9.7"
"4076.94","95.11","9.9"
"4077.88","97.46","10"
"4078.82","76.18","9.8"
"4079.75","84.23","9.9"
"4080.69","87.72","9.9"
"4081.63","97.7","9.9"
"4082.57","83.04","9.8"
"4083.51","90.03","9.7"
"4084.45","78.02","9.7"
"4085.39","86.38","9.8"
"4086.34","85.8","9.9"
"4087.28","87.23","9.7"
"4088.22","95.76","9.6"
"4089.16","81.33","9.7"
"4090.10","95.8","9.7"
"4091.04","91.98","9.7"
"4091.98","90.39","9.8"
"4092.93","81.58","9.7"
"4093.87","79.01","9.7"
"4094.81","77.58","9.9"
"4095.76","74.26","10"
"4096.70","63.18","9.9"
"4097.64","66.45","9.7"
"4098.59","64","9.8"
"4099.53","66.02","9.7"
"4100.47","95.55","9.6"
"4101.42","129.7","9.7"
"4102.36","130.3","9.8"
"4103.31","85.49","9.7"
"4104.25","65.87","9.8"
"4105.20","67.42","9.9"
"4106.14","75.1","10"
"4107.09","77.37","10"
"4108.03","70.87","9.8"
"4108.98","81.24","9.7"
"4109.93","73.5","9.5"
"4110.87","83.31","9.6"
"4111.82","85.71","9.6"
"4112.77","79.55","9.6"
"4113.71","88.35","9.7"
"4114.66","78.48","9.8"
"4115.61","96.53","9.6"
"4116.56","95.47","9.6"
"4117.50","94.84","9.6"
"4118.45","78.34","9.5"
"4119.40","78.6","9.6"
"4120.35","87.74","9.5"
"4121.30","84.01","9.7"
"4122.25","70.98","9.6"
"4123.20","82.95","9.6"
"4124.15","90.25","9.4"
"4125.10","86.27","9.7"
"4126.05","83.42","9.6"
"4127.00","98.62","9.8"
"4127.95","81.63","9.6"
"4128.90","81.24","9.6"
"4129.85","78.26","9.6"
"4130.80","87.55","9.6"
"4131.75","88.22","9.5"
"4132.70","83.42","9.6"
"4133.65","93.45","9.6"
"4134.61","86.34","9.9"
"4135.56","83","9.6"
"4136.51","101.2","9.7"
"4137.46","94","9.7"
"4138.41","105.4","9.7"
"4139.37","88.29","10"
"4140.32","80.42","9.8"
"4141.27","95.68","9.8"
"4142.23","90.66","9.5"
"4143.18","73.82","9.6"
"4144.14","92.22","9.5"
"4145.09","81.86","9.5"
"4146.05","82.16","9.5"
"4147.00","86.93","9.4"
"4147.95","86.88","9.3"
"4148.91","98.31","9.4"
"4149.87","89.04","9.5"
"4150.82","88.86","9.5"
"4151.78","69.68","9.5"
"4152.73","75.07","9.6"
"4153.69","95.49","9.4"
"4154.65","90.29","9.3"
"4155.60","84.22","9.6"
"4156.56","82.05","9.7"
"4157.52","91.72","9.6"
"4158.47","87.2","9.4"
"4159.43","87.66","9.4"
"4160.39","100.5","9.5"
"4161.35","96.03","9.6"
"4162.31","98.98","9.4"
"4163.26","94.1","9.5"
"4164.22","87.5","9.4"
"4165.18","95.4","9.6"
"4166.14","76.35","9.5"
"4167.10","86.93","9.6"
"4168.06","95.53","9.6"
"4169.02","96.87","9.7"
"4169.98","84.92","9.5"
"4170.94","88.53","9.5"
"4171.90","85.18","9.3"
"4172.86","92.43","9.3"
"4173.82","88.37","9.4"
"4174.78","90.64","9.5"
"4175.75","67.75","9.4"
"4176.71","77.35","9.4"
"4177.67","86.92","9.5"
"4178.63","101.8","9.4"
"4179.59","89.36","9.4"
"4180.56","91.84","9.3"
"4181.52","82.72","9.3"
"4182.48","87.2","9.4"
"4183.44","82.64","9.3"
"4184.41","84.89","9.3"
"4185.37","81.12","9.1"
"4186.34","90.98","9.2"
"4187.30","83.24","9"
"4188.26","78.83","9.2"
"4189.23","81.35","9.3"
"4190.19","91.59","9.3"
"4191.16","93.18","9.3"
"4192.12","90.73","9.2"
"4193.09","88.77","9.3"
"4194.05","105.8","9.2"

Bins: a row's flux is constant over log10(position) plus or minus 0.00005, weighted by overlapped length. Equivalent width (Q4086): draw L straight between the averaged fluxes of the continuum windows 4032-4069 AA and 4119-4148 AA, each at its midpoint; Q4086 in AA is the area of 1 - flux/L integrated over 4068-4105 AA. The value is 1.5 AA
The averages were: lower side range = 94.1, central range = 87.1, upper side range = 86.7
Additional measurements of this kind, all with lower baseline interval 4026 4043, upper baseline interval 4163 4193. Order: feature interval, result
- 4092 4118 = 2.7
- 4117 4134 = 1.1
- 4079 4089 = 0.7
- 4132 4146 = 0.1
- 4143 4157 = 0.6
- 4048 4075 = 0.9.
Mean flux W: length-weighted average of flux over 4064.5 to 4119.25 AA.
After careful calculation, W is 86.3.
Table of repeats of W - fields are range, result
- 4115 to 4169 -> 87.9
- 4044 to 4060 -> 90.2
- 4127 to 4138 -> 87.8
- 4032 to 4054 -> 96.6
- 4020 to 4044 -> 96.5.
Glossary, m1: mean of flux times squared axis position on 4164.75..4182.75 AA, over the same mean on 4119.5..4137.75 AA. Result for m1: 1.04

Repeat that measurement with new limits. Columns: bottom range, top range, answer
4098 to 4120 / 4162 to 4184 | 1.08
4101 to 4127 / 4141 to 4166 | 1.05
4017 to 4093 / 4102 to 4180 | 0.97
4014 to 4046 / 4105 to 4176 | 0.94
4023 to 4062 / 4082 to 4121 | 0.92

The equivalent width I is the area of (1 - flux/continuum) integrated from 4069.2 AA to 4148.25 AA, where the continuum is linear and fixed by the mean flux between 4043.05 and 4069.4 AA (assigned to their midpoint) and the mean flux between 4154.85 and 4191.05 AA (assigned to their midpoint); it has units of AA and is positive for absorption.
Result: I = 4.1 AA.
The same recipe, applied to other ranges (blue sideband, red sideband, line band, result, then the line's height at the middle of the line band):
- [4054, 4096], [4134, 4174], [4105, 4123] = 1.44 AA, 88.8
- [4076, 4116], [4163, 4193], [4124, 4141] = -0.56 AA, 85.6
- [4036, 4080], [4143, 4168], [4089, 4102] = 1.14 AA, 91.1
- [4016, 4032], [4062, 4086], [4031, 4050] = -0.02 AA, 96.5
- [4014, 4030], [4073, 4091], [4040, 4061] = 0.12 AA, 93.4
